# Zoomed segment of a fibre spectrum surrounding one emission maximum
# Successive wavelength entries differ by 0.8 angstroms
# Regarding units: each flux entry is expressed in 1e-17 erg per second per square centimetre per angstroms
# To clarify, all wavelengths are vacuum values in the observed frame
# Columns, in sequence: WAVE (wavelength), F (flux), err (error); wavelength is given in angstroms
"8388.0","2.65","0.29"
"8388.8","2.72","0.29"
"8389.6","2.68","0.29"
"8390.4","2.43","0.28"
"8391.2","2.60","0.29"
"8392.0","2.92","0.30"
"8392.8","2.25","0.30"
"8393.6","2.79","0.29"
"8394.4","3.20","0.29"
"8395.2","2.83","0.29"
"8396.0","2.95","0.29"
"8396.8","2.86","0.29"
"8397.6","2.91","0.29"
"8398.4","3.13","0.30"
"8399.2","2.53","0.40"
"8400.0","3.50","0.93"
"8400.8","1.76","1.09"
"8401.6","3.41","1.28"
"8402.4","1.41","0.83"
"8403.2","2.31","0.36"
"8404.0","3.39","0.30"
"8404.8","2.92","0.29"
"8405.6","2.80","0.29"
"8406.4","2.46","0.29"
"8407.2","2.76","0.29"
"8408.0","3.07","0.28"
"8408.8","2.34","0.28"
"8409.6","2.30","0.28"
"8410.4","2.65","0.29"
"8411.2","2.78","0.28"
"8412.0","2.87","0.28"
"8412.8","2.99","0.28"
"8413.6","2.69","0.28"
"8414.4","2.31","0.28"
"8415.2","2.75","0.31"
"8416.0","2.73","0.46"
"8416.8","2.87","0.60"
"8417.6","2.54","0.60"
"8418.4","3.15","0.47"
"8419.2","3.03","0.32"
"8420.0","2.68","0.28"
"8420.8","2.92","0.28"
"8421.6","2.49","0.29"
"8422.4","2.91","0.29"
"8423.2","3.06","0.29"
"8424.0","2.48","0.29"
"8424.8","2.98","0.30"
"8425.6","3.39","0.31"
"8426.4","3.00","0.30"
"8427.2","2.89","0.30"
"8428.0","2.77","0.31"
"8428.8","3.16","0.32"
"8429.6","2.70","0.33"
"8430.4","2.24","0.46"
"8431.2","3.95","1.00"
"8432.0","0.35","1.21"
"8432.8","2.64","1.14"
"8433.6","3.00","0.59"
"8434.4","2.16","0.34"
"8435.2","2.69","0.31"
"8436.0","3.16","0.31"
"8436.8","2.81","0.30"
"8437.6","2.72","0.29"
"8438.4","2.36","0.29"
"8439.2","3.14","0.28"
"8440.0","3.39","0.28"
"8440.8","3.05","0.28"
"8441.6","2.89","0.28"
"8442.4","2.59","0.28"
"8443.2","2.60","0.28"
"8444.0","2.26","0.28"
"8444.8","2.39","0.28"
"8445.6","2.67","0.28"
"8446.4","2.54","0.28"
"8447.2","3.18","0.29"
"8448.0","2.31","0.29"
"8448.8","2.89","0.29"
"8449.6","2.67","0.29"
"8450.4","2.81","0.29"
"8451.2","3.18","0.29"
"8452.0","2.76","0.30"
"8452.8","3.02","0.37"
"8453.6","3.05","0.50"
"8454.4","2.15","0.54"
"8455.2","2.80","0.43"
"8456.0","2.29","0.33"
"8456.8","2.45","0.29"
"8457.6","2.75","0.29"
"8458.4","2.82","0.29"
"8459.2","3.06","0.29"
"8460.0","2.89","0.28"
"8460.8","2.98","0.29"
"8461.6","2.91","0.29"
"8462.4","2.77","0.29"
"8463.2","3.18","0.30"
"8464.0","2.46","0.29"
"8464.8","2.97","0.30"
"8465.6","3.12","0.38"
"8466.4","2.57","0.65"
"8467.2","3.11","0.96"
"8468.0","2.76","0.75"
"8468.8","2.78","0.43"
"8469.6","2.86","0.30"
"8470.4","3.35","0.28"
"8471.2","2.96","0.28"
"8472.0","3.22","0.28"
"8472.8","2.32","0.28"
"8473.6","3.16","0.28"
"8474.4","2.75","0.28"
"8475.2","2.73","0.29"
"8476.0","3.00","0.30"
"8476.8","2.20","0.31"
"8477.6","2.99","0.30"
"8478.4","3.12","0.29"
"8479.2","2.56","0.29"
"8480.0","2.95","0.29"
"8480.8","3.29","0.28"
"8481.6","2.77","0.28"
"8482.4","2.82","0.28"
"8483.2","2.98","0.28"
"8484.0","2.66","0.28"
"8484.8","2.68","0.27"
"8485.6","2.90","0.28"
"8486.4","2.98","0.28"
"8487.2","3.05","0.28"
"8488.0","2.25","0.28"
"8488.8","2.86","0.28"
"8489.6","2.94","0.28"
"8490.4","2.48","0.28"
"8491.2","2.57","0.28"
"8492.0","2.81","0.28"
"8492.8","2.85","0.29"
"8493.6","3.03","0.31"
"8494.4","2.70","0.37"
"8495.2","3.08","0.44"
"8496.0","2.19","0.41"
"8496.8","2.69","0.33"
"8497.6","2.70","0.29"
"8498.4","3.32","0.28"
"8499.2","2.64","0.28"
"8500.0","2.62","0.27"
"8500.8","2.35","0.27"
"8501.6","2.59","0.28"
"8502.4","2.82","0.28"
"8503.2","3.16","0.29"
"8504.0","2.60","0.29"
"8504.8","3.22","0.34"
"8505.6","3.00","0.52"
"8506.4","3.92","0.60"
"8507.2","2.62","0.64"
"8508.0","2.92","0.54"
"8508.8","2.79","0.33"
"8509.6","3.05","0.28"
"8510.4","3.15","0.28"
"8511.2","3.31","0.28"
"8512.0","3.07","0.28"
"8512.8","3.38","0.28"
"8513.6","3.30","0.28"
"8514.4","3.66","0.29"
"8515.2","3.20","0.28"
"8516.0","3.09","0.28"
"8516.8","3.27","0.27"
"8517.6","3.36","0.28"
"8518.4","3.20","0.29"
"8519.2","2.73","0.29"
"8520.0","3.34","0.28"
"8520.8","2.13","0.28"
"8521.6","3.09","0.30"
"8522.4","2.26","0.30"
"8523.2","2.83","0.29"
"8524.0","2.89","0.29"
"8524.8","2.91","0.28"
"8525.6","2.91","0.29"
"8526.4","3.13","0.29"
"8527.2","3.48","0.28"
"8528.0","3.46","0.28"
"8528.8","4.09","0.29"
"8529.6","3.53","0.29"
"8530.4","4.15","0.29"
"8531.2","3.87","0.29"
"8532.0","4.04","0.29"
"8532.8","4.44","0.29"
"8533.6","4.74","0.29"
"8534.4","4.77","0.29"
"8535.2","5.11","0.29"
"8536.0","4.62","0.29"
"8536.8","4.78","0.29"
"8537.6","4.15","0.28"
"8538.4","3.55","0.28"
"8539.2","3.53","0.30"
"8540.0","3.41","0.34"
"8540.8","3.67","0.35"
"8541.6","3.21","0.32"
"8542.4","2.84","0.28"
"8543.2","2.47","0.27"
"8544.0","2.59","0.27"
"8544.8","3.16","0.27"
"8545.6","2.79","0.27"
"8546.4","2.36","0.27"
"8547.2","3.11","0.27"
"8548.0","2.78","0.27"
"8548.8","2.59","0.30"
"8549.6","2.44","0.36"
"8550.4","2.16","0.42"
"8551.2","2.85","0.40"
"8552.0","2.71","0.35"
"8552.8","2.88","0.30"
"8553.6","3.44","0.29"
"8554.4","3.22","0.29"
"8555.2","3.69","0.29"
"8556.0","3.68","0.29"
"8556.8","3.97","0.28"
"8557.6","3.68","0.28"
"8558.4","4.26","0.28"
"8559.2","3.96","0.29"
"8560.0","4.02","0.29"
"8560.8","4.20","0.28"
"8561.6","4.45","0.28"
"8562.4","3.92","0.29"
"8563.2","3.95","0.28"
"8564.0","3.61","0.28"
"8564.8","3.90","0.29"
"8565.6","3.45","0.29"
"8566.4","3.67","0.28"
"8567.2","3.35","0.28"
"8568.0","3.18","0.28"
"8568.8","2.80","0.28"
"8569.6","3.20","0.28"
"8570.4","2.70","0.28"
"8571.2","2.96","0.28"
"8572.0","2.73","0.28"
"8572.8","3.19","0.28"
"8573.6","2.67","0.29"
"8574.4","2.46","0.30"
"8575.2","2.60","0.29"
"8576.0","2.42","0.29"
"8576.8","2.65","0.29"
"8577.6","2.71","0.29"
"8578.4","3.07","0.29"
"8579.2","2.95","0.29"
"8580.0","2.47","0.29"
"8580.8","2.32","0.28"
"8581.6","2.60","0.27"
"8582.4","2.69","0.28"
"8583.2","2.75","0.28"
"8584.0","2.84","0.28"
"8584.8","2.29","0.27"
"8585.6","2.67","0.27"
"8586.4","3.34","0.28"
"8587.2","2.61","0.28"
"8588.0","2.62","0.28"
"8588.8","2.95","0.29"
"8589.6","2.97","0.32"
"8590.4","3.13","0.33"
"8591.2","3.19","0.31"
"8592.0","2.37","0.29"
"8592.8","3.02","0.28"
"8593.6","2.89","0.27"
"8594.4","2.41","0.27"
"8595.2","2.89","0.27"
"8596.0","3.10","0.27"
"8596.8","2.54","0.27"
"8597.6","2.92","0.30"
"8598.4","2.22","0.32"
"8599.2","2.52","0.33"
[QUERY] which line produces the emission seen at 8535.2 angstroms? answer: H-alpha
